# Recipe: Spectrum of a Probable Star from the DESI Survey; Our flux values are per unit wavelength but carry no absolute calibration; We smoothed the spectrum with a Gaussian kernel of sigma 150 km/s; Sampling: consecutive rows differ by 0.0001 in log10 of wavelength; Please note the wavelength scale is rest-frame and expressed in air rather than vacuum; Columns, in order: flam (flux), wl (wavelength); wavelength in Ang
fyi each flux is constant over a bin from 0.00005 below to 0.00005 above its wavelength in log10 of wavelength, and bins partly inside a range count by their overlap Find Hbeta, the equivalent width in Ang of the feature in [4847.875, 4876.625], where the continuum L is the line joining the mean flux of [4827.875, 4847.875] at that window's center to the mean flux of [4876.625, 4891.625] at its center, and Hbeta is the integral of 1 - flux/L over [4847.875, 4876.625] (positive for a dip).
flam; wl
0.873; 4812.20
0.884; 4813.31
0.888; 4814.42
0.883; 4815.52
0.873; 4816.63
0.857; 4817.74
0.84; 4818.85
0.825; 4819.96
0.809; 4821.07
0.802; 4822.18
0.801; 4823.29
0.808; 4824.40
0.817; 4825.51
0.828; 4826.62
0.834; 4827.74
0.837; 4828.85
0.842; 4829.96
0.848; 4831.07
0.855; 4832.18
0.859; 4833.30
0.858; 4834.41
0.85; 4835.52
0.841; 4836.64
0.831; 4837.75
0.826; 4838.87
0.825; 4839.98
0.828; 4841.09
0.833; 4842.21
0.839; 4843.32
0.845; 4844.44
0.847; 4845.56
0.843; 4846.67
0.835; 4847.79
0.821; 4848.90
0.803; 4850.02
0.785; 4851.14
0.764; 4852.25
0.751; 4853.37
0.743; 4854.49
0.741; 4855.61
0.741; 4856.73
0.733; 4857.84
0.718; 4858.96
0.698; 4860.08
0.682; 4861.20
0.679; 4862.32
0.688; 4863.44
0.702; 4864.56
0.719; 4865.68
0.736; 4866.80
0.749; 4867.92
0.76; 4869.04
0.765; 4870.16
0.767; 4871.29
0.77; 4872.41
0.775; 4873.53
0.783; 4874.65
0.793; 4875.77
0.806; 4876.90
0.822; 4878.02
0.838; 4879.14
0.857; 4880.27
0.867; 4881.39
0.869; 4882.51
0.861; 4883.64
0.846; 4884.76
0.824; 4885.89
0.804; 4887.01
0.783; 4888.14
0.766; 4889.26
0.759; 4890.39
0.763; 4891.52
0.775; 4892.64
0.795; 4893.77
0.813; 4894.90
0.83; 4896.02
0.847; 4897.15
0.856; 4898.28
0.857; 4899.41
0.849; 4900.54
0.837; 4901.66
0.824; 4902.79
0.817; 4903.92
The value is 2.8 Ang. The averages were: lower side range 0.841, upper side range 0.821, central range 0.749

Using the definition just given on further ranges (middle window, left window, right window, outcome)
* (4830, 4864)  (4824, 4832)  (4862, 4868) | -1.0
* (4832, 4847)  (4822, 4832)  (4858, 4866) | -1.2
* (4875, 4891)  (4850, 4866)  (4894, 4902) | -0.5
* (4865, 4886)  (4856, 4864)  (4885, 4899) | -1.3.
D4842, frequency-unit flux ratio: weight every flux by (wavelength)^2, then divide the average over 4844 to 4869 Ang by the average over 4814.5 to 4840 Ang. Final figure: 0.91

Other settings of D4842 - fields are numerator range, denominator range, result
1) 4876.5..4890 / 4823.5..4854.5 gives 1.02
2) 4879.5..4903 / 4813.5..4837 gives 1.01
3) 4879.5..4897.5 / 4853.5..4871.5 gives 1.14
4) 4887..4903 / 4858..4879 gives 1.10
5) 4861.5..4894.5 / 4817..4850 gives 0.96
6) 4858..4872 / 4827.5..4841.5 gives 0.87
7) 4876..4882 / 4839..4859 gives 1.06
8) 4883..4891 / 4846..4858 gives 1.05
